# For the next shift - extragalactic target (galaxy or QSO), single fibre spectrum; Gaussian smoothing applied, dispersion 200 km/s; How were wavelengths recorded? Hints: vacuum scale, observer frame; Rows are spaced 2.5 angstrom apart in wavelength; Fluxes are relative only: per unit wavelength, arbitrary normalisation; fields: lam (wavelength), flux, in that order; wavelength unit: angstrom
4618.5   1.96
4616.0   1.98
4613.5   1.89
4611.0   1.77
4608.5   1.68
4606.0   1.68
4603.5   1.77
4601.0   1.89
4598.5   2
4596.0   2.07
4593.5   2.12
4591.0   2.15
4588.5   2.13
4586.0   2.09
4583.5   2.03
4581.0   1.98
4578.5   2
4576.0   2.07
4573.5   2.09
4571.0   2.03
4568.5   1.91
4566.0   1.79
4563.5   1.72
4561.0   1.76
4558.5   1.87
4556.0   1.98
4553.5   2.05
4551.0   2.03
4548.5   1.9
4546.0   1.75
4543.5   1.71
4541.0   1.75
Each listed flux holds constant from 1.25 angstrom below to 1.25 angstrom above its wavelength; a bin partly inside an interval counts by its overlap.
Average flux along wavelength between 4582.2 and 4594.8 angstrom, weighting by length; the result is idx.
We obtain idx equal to 2.1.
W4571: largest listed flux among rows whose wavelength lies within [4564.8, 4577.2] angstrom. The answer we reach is 2.09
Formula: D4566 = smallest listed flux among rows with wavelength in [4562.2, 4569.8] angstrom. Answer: 1.72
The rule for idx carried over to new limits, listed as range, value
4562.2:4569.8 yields 1.81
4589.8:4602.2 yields 2.05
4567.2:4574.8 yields 2.01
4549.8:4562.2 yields 1.94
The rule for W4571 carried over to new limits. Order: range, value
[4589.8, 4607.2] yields 2.15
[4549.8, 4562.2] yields 2.05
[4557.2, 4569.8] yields 1.91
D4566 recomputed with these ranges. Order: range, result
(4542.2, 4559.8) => 1.71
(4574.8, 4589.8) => 1.98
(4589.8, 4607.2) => 1.68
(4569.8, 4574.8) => 2.03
